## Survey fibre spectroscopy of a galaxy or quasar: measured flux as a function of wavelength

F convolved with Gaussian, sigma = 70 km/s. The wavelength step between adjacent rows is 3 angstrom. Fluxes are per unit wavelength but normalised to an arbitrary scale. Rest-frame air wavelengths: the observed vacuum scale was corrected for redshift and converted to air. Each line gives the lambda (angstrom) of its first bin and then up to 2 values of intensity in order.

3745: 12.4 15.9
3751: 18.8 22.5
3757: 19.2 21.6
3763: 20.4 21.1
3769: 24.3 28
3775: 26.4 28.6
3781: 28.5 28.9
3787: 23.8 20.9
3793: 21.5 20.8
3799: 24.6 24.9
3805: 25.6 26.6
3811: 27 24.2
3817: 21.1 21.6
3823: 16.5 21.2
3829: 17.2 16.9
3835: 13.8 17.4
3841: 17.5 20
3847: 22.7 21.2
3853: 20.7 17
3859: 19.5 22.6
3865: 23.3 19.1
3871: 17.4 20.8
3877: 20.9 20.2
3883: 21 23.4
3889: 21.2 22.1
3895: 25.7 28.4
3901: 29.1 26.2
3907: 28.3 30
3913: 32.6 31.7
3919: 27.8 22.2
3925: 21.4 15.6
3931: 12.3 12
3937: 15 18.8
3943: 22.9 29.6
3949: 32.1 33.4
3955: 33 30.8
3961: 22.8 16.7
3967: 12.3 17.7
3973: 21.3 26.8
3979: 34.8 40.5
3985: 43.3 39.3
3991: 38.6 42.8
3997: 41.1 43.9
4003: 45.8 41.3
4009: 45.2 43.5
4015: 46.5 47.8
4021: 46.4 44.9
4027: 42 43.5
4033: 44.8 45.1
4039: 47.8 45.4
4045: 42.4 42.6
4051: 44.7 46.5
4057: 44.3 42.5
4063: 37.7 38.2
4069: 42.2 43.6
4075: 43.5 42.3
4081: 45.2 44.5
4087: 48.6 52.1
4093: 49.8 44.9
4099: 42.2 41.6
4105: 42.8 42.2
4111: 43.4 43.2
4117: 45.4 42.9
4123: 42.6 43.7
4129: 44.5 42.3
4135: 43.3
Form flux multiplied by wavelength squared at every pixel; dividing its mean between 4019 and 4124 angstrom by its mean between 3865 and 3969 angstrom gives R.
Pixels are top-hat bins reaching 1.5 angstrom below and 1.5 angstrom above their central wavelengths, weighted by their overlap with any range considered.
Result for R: 2.03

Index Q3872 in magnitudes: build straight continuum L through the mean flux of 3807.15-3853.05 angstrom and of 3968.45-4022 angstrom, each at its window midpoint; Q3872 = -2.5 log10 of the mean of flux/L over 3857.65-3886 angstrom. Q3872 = 0.21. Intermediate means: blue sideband 20.3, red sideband 39.2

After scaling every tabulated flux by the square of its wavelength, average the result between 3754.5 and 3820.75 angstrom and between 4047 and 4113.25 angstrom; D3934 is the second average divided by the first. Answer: 2.11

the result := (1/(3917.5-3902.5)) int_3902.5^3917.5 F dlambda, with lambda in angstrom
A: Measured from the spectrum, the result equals 29.8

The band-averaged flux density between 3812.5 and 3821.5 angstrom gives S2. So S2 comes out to 22.3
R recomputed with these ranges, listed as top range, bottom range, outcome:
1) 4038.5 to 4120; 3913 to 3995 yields 1.76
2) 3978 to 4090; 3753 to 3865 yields 2.21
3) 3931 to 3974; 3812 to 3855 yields 1.22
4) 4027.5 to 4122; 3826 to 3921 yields 2.17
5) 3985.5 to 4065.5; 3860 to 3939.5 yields 2.05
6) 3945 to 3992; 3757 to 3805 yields 1.34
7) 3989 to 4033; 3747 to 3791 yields 2.12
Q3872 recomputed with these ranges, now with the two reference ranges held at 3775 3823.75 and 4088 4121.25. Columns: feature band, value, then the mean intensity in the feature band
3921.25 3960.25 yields 0.42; 23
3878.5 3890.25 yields 0.36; 21.5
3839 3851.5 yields 0.33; 20.2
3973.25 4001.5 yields -0.04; 38.2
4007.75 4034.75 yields -0.15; 45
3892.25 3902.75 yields 0.14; 27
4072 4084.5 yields -0.02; 43.8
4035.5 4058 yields -0.10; 44.9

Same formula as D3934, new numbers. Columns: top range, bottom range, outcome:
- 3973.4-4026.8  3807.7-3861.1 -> 2.26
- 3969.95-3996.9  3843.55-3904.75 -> 1.69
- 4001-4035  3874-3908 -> 1.98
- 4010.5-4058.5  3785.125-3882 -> 2.38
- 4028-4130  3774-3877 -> 2.31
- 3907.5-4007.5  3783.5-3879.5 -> 1.46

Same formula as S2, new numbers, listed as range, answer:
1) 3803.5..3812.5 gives 26.4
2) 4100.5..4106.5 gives 42.2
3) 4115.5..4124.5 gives 43.6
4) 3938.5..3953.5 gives 27.4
